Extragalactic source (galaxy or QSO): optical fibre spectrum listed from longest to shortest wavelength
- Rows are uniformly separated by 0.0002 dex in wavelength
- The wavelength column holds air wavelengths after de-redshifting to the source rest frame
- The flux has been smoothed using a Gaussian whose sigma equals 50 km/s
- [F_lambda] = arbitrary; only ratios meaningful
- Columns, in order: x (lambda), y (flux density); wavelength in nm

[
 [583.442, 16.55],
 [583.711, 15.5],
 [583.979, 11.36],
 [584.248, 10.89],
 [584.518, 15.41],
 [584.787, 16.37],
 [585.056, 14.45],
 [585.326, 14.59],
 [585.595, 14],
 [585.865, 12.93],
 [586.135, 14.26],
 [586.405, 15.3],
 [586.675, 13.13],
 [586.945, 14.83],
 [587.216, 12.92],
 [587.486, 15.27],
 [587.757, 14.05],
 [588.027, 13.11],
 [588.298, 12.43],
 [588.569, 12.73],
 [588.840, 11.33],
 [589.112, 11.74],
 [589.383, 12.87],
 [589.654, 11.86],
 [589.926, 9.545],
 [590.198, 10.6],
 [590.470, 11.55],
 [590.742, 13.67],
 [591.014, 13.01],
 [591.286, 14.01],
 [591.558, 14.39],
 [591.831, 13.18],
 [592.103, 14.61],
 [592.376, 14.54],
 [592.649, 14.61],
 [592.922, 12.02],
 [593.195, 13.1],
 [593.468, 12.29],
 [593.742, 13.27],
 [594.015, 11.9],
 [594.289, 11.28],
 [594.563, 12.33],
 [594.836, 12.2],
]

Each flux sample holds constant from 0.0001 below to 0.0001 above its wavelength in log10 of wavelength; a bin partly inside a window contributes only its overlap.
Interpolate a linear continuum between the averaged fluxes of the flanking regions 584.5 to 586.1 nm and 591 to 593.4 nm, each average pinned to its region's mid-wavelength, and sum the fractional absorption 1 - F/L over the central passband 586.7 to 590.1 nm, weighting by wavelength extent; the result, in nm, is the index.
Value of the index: 0.35 nm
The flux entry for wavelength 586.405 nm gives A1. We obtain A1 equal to 15.3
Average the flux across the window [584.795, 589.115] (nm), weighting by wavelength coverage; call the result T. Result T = 13.7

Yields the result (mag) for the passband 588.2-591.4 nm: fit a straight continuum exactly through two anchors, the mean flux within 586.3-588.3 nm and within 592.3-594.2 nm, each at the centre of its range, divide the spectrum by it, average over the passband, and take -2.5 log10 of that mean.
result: 0.12 mag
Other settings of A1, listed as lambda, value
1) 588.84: 11.33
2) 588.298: 12.43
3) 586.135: 14.26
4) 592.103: 14.61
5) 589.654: 11.86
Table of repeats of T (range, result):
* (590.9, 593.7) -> 13.6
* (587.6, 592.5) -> 12.7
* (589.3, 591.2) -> 11.9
